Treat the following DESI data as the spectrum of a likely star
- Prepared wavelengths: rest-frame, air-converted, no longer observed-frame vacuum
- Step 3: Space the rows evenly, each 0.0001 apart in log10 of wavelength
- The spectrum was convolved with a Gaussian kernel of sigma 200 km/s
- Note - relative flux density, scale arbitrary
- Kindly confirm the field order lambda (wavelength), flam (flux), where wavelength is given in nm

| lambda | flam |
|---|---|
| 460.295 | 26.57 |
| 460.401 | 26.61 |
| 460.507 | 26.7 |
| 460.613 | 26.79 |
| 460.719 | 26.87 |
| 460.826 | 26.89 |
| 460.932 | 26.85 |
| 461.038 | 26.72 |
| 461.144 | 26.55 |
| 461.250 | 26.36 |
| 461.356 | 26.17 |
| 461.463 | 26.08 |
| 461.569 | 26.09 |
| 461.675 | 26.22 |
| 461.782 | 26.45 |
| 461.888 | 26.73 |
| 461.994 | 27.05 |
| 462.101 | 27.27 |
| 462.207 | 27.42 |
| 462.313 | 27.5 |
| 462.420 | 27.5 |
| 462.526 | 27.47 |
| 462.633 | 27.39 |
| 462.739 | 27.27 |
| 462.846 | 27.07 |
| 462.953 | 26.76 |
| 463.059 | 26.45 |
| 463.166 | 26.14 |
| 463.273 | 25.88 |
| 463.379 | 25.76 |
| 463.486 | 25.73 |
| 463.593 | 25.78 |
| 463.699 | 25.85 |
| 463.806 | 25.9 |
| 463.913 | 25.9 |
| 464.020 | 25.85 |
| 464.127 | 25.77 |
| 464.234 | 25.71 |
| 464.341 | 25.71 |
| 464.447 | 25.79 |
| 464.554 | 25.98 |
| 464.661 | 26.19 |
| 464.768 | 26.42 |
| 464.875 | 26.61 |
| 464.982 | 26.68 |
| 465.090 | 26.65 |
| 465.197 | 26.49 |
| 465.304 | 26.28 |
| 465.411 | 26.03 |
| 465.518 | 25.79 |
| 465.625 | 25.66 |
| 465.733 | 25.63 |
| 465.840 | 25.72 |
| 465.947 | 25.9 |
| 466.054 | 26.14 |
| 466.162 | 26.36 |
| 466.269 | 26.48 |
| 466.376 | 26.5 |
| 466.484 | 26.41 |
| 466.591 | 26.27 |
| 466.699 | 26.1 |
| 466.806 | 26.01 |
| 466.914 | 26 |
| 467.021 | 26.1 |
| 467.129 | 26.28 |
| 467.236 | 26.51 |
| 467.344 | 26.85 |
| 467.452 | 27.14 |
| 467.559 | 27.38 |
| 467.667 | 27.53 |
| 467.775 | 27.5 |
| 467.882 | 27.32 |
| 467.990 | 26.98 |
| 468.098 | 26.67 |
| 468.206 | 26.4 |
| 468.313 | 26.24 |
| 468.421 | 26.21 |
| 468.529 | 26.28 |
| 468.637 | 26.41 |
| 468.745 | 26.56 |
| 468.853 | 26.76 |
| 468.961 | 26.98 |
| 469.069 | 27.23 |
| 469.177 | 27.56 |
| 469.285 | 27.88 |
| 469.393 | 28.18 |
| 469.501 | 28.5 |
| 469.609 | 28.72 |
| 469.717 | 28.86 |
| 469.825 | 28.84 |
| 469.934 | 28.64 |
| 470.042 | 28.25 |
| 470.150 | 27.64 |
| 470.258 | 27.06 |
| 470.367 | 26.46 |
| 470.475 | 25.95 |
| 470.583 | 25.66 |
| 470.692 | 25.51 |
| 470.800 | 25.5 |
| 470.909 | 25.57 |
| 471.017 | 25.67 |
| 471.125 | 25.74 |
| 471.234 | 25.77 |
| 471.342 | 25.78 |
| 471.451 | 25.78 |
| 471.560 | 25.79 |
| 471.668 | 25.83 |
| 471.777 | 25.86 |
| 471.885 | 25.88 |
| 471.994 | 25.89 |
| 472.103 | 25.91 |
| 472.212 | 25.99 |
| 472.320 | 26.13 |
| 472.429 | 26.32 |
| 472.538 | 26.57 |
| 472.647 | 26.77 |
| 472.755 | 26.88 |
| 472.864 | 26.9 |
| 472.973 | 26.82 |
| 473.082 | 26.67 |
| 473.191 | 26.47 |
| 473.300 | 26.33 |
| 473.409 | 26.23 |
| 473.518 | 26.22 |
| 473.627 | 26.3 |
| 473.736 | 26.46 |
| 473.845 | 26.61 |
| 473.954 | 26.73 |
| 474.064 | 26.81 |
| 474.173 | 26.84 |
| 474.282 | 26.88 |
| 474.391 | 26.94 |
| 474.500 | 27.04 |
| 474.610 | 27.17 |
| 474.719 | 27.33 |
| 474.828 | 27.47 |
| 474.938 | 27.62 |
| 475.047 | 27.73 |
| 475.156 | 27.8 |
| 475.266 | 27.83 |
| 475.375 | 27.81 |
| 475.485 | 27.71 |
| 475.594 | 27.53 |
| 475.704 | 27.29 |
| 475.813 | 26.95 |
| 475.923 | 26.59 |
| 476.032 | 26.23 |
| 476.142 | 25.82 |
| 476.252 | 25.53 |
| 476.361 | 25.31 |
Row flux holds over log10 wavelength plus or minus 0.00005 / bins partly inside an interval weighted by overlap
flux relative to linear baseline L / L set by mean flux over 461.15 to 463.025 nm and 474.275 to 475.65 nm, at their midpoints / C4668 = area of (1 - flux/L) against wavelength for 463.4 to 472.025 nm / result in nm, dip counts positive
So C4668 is 0.21 nm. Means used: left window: 26.9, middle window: 26.5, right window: 27.5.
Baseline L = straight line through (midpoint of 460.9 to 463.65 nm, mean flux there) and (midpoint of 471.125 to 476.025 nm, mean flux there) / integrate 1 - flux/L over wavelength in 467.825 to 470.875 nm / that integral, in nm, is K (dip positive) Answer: -0.05 nm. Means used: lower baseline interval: 26.6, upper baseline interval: 26.7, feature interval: 27.1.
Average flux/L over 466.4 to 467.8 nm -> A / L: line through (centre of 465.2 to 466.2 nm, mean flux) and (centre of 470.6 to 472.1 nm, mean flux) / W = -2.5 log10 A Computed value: -0.03 mag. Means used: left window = 26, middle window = 26.6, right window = 25.7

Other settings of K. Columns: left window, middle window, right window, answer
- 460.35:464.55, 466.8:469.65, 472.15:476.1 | -0.032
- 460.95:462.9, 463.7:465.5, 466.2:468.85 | 0.042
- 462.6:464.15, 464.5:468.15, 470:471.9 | -0.036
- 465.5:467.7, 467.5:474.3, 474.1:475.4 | 0.043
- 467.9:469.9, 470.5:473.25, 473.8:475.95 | 0.121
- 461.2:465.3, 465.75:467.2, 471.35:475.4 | 0.018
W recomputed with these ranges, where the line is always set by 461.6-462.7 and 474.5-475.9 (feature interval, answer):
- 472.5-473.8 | 0.03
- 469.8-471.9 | 0.04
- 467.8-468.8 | 0.03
